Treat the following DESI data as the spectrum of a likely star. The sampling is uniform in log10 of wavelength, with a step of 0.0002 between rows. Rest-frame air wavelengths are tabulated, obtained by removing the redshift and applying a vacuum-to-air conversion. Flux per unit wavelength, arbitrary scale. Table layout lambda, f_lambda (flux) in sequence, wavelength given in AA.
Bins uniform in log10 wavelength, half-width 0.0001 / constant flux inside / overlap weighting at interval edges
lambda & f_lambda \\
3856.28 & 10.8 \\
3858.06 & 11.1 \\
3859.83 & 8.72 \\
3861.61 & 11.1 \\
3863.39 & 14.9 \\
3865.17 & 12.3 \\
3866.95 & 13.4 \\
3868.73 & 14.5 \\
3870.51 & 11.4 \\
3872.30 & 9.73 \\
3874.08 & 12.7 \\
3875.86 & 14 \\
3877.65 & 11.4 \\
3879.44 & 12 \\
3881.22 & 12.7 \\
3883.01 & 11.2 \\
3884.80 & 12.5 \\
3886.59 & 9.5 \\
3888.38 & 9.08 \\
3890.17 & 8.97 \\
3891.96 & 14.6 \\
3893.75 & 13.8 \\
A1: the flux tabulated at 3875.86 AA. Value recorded 14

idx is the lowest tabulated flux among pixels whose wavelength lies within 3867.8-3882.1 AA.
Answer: 9.73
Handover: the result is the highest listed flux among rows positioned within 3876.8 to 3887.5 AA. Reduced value 12.7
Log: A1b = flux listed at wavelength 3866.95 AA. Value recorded 13.4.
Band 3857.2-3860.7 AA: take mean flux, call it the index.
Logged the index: 9.93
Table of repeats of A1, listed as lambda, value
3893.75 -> 13.8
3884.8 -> 12.5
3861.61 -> 11.1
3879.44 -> 12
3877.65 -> 11.4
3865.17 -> 12.3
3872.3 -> 9.73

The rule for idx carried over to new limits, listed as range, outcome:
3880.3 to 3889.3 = 9.08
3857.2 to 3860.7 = 8.72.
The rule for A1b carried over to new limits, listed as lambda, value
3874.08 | 12.7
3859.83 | 8.72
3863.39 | 14.9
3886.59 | 9.5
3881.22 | 12.7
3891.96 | 14.6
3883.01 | 11.2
